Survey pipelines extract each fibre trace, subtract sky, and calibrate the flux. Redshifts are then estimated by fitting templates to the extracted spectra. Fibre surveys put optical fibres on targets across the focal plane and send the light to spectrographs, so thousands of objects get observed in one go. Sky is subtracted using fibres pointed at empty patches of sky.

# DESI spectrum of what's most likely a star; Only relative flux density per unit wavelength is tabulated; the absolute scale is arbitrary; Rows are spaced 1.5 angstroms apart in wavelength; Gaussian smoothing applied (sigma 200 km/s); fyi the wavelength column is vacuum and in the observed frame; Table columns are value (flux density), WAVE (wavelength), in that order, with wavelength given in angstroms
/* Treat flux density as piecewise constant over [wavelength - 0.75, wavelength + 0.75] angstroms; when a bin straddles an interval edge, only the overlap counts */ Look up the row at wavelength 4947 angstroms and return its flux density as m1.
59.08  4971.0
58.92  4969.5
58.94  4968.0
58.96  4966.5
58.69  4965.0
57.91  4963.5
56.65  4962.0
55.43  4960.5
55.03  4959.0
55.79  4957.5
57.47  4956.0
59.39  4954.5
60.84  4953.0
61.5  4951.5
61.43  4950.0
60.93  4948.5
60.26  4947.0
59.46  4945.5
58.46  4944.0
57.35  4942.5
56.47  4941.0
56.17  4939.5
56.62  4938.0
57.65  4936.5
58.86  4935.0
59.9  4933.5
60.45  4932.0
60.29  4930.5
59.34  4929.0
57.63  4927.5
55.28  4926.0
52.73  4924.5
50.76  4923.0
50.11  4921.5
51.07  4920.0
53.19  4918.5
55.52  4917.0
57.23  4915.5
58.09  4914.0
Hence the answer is 60.26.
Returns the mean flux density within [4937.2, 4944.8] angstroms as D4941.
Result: 57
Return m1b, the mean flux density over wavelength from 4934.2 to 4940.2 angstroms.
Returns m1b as 57.4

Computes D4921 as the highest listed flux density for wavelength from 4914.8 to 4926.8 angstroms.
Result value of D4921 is 57.23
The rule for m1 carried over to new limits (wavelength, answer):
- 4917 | 55.52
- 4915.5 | 57.23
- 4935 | 58.86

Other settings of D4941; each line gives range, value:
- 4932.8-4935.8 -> 59.3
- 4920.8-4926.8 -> 52.3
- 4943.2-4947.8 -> 59.4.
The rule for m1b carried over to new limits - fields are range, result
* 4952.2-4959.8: 57.7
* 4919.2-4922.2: 50.6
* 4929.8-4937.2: 59.4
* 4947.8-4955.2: 60.8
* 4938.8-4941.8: 56.3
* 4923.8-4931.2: 57.1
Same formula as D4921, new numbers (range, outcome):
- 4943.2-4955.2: 61.5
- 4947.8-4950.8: 61.43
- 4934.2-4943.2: 58.86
